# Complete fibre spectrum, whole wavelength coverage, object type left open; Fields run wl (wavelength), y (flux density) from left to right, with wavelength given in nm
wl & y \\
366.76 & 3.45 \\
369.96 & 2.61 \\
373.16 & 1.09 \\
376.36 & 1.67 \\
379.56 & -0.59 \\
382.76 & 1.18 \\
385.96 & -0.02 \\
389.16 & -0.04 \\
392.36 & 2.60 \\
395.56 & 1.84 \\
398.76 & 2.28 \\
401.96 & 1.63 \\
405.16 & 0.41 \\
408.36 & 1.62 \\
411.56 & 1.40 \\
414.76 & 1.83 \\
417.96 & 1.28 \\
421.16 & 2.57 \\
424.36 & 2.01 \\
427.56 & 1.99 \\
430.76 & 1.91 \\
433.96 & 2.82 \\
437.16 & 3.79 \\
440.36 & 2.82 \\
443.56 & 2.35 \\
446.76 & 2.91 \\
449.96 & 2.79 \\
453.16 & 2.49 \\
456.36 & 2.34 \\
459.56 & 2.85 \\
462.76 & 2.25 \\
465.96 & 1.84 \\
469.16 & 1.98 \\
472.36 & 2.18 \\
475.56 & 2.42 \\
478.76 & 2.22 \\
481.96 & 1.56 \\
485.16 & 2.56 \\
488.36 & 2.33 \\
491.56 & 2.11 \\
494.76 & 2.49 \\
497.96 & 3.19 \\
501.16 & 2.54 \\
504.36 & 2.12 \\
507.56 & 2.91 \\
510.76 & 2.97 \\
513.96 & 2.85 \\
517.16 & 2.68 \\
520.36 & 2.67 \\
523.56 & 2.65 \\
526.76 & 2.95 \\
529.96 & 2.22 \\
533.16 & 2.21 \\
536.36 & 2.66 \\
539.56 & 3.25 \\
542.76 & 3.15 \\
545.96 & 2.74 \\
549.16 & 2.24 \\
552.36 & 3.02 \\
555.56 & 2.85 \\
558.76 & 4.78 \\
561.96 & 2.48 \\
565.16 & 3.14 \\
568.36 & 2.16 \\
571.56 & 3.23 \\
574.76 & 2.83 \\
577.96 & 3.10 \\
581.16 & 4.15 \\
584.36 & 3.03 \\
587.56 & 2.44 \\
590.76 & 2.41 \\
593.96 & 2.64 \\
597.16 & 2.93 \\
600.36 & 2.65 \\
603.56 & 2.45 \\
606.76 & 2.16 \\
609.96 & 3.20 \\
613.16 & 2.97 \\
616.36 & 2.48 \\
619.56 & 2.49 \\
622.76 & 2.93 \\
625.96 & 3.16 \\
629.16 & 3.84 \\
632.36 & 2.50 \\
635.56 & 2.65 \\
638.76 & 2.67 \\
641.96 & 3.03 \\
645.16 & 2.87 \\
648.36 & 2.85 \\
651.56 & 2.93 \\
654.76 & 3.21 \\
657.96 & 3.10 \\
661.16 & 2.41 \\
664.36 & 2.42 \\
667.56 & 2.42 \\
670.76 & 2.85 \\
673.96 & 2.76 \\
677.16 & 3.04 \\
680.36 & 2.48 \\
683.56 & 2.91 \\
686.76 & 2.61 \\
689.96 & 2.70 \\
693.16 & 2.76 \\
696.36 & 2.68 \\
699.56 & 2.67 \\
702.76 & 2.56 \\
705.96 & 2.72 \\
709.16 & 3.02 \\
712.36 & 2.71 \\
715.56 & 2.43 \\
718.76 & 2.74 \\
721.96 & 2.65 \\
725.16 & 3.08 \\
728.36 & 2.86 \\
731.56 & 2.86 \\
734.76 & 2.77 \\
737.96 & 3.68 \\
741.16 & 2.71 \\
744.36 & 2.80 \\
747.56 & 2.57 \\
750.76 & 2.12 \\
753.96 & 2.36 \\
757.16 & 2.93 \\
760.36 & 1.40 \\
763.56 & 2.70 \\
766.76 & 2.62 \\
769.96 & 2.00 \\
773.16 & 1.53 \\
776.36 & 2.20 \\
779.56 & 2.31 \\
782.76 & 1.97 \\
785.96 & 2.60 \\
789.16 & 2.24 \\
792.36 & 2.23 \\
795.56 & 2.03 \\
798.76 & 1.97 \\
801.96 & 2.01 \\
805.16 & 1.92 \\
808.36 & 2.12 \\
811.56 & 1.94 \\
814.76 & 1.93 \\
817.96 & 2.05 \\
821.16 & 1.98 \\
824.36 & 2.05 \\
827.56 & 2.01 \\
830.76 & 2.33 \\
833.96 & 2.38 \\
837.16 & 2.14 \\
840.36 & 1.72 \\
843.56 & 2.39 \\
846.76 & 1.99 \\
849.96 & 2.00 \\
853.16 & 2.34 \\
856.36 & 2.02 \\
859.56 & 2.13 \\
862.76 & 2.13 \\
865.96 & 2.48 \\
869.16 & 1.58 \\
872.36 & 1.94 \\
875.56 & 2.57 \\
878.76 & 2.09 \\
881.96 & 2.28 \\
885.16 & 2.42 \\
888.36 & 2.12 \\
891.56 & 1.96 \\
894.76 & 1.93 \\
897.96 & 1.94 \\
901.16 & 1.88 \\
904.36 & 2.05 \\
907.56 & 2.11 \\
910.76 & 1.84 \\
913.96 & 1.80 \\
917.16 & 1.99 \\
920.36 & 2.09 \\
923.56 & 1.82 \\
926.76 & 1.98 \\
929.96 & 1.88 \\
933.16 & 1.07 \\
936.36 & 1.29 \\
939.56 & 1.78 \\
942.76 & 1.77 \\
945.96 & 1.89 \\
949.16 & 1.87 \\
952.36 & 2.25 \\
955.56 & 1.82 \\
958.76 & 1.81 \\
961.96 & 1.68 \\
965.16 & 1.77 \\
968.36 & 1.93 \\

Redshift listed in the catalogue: 0.13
